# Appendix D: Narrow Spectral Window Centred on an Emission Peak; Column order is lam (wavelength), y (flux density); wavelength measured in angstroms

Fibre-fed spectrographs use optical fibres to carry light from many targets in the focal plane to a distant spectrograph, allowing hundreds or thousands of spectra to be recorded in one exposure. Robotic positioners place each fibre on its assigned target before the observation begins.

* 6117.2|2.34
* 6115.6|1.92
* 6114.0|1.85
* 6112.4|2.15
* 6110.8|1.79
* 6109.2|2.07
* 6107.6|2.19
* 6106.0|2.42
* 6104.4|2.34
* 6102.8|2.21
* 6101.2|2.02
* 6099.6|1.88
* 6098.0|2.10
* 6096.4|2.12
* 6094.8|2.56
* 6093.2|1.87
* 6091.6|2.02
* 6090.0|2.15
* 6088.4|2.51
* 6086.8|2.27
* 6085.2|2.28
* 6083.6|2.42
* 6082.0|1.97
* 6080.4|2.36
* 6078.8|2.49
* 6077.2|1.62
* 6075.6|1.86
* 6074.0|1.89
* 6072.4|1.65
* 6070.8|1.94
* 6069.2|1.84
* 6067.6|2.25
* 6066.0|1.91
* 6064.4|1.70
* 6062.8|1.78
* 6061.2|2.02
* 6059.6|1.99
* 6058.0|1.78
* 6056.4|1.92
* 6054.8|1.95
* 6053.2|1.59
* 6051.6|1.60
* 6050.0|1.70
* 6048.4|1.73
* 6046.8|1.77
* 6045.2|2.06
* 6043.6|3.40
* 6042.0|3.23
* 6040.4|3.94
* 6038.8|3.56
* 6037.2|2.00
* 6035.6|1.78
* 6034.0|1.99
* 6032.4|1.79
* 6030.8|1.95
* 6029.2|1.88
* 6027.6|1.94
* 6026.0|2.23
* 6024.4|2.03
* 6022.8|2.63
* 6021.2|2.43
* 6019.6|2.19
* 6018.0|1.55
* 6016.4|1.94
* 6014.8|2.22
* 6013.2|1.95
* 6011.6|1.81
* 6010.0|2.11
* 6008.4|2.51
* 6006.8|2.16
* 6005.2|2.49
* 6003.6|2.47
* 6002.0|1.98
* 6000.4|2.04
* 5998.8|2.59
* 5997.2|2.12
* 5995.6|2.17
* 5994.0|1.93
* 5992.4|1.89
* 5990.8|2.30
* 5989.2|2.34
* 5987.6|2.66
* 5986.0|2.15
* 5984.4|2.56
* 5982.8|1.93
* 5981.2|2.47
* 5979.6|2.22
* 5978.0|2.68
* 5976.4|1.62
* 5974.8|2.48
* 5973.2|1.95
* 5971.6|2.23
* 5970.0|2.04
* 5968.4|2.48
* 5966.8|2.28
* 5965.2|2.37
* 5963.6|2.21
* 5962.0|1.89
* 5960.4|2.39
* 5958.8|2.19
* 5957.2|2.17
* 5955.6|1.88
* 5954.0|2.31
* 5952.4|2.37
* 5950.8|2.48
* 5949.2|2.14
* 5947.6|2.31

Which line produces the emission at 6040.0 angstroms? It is H-beta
